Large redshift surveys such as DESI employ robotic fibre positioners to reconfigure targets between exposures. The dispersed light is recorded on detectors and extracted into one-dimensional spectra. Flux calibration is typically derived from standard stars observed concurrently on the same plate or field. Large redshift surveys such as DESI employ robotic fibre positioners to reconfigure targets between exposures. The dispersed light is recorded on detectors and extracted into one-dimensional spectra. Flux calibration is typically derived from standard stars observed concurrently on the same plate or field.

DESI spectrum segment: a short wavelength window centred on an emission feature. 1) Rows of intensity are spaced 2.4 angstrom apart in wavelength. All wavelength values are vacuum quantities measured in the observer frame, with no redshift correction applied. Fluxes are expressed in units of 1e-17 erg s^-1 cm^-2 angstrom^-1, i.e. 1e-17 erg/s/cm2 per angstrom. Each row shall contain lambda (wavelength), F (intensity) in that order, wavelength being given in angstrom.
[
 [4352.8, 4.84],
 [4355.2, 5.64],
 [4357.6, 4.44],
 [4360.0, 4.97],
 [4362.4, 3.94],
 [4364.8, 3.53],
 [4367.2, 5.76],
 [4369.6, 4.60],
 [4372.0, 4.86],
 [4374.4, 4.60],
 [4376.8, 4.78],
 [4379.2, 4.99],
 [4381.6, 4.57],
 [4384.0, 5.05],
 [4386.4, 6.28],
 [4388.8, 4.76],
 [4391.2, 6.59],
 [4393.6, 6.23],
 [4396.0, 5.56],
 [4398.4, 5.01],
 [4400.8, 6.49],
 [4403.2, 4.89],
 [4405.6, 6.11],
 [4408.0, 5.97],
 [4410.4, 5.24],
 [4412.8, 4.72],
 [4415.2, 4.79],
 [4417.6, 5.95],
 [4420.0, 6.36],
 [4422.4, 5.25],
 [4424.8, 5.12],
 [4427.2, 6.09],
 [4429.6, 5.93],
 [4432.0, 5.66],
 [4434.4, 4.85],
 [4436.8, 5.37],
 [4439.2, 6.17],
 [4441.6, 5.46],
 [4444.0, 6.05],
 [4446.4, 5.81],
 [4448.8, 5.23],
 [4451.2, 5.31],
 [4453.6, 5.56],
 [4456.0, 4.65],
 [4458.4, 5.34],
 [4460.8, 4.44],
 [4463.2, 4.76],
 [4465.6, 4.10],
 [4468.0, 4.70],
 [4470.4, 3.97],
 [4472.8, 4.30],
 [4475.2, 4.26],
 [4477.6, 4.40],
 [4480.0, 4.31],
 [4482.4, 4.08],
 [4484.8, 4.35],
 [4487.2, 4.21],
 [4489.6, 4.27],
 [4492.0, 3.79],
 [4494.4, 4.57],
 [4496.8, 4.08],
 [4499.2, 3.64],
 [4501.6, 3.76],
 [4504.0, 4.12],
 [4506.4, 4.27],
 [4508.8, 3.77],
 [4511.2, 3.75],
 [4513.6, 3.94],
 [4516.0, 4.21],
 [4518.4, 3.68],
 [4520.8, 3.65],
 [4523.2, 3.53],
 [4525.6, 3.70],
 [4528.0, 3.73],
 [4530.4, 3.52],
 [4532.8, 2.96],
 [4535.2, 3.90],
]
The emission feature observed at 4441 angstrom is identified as C III]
